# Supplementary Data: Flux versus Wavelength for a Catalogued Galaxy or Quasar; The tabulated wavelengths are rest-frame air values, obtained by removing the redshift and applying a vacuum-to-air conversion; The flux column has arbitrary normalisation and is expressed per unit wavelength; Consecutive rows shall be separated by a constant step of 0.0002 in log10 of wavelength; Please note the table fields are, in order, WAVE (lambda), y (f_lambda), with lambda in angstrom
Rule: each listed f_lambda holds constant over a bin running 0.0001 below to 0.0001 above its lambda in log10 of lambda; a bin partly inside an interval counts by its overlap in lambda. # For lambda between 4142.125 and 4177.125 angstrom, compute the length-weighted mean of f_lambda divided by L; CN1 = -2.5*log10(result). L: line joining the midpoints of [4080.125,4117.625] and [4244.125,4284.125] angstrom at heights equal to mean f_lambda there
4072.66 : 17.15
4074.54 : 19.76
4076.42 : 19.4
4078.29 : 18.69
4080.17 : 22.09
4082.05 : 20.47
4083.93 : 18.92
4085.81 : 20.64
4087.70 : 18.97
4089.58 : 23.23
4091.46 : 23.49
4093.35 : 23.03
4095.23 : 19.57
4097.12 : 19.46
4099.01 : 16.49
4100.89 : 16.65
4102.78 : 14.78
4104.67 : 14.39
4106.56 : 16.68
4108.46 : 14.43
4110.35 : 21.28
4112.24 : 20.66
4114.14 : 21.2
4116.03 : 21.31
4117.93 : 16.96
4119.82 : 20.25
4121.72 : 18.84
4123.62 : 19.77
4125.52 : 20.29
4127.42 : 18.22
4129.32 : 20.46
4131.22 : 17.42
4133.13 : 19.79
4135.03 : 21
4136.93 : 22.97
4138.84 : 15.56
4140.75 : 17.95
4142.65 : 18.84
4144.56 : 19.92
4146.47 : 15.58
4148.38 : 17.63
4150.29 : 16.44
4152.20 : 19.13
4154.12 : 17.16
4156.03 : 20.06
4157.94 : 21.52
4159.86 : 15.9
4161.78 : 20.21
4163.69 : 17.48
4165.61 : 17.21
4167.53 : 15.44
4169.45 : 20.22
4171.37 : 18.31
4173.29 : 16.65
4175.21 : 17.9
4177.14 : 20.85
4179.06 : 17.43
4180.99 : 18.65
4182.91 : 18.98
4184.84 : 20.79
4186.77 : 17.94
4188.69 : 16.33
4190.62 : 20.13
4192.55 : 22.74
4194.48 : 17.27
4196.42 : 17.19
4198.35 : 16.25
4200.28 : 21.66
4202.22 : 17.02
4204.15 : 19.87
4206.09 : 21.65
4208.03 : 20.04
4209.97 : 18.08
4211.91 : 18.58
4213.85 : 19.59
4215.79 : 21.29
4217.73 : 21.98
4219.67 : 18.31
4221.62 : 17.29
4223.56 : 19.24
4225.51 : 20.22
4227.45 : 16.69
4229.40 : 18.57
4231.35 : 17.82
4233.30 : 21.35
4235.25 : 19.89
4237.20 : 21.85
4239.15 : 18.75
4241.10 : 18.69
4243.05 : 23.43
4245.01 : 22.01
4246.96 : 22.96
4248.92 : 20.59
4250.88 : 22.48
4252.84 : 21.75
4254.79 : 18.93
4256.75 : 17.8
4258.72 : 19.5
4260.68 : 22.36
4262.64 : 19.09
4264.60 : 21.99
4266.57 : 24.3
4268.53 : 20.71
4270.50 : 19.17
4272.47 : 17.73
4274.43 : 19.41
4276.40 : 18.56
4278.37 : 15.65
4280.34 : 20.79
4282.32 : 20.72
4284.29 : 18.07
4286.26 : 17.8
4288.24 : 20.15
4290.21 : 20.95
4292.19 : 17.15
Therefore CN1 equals 0.09 mag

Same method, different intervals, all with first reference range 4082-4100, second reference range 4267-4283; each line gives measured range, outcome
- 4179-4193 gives 0.04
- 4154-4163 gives 0.05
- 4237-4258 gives -0.07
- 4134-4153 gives 0.09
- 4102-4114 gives 0.17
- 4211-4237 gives 0.01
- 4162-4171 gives 0.12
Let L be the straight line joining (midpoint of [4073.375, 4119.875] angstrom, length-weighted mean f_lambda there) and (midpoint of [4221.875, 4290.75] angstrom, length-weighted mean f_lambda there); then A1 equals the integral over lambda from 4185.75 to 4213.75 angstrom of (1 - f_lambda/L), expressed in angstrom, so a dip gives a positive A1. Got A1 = 1.1 angstrom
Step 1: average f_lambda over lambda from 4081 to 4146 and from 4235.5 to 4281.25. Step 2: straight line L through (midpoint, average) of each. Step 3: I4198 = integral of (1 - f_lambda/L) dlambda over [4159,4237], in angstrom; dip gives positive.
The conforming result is 4.0 angstrom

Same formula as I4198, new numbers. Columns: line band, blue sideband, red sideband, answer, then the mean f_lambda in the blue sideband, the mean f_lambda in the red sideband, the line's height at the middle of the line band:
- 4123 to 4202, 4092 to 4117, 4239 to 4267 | 3.38 angstrom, 18.5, 21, 19.5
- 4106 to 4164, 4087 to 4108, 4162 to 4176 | -2.24 angstrom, 18.7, 17.7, 18.2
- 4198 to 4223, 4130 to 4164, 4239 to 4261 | 0.67 angstrom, 18.6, 20.8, 20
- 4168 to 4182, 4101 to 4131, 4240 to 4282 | 0.60 angstrom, 18.6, 20.4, 19.3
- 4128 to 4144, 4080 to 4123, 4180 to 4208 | -0.05 angstrom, 19.2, 19.1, 19.2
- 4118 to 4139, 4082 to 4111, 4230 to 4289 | -0.51 angstrom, 18.8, 20.1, 19.1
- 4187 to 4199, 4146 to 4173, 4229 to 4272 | 0.40 angstrom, 18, 20.6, 19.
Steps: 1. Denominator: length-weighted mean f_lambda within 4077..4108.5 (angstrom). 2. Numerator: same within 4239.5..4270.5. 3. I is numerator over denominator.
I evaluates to 1.1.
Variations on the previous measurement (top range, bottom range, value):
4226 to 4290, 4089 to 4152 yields 1.06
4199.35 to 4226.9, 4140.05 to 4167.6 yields 1.08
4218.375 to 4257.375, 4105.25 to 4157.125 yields 1.06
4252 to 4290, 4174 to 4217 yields 1.03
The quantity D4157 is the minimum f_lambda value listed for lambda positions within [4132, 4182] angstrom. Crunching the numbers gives 15.44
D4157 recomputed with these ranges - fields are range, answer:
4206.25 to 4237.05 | 16.69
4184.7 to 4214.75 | 16.25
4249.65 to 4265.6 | 17.8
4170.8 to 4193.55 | 16.33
